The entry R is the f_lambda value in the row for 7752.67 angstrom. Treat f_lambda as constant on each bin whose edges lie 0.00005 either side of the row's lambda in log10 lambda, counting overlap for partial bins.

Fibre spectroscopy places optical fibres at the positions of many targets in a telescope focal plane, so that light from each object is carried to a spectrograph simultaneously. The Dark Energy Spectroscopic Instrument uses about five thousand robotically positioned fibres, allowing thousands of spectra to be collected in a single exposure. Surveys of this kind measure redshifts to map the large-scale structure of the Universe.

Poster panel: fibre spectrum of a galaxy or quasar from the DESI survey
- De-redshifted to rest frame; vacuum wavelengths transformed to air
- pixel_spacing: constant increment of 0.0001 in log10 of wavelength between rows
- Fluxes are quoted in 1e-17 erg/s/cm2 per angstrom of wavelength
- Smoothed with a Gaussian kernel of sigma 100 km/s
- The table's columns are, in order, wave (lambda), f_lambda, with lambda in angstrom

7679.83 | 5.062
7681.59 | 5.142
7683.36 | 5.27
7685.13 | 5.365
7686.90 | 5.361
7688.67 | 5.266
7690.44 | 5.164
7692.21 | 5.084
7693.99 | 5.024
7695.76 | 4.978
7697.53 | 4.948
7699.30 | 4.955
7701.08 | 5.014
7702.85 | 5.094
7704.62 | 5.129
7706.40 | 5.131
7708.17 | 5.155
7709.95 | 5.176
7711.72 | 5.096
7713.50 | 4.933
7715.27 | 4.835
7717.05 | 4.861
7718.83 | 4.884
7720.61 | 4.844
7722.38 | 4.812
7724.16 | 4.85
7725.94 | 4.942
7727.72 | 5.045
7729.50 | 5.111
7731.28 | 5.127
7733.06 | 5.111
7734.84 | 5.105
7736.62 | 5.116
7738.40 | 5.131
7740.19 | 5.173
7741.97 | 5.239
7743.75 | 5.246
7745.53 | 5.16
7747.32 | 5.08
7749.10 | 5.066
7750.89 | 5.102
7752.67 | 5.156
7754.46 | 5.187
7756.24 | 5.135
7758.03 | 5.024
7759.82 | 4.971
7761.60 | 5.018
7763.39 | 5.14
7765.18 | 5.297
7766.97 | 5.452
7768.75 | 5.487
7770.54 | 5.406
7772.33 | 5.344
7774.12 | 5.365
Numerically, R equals 5.156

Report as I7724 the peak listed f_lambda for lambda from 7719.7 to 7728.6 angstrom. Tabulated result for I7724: 5.045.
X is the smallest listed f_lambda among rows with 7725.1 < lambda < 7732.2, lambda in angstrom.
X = 4.942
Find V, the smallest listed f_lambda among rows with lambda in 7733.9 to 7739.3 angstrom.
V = 5.105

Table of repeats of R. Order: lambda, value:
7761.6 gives 5.018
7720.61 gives 4.844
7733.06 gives 5.111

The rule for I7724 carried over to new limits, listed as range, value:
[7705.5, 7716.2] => 5.176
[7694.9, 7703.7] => 5.094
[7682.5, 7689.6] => 5.365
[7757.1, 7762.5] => 5.024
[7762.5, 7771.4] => 5.487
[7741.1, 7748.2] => 5.246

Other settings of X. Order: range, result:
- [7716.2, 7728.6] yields 4.812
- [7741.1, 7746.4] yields 5.16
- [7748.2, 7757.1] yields 5.066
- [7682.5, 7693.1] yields 5.084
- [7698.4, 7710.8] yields 4.955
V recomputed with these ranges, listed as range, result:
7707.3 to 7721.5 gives 4.835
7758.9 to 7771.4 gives 4.971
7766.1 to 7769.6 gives 5.452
